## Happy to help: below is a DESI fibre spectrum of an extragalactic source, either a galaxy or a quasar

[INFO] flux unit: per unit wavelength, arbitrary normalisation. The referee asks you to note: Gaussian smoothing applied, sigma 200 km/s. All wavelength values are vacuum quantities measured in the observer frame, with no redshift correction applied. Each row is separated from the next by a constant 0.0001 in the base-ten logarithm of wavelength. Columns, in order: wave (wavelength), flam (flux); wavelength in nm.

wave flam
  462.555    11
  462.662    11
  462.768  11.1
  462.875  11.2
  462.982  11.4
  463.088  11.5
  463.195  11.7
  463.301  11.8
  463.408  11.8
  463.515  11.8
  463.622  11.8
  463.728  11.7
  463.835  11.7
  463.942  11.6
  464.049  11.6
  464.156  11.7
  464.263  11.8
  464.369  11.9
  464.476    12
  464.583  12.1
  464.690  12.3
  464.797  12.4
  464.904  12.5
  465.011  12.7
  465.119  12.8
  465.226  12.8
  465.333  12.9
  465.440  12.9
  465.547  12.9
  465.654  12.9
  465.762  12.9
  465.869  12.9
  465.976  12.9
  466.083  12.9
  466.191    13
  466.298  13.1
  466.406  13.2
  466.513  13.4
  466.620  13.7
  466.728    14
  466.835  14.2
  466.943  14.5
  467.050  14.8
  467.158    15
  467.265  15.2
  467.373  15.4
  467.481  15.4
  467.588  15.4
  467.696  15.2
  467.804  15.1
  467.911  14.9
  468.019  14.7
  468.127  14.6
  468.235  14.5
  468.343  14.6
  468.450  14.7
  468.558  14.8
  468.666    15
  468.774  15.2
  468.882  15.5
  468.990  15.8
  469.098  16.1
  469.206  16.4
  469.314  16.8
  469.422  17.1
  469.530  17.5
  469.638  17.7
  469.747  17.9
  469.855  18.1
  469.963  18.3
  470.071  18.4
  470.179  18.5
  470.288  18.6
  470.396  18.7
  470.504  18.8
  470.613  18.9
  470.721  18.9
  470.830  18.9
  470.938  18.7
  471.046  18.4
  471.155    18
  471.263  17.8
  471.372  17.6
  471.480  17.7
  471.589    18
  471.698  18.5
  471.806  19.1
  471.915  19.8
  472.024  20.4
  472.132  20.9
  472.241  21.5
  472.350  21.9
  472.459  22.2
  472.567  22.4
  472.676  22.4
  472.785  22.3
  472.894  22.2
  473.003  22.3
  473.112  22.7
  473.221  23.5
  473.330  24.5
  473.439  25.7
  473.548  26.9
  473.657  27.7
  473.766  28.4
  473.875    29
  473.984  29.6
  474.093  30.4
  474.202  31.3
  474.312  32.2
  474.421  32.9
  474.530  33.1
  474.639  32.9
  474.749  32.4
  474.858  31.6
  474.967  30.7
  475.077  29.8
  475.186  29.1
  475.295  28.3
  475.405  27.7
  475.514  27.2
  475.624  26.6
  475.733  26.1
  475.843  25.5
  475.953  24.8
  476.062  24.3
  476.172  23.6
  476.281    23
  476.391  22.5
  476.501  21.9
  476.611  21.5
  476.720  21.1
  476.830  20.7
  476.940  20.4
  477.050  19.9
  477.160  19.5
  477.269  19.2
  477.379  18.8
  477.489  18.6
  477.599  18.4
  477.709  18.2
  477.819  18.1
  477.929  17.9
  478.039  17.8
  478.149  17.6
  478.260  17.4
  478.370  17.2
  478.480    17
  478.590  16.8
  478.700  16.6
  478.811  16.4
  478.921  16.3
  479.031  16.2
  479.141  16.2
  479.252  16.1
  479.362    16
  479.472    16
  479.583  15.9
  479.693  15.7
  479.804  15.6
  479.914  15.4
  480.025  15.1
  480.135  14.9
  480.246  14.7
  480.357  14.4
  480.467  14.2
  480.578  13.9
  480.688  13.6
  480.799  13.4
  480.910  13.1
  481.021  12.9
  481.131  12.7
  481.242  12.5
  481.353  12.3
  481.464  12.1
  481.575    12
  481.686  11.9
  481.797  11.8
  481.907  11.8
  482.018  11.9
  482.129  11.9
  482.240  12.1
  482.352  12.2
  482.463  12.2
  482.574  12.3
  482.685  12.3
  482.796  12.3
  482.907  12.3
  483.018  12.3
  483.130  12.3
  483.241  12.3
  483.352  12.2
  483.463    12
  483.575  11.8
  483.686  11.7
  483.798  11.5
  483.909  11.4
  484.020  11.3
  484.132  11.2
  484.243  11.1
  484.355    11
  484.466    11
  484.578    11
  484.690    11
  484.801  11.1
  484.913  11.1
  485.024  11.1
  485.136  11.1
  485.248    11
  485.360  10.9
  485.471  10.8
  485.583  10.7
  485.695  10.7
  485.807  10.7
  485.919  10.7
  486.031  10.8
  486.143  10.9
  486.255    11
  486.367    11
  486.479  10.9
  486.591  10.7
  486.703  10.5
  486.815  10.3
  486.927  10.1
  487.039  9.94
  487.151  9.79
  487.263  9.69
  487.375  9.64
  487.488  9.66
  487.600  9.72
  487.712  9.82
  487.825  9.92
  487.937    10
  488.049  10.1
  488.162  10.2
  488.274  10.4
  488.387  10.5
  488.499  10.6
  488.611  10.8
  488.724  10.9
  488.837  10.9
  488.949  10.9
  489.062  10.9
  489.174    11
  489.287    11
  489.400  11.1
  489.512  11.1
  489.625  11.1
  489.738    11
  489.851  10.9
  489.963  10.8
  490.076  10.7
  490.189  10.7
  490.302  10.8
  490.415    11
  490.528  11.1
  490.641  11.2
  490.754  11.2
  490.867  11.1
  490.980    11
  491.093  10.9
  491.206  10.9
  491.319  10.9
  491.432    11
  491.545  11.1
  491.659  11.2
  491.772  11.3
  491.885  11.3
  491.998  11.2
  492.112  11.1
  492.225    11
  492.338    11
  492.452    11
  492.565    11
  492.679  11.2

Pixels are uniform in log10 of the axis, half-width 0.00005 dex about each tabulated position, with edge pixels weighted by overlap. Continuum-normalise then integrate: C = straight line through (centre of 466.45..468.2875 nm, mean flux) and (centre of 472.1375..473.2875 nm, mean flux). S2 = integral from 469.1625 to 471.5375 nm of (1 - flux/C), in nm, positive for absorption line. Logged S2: 0.10 nm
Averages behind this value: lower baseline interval 14.7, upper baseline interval 22.3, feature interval 18.1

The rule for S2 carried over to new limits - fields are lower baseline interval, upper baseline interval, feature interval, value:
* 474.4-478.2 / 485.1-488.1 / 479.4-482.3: 0.721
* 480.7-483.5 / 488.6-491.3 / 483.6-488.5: 0.415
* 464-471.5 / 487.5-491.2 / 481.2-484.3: 0.027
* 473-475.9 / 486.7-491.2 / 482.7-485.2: 0.777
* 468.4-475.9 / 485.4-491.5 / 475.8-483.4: 0.517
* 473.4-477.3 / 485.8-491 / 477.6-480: 0.612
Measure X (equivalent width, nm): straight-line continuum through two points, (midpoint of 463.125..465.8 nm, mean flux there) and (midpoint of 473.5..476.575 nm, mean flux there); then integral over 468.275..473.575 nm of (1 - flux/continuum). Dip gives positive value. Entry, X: 0.710 nm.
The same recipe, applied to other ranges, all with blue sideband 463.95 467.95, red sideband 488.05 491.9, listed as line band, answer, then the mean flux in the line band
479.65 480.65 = -0.246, 14.8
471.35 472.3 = -0.490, 19.3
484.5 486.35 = 0.075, 10.9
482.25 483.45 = -0.063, 12.3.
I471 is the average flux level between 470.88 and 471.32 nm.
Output 18.2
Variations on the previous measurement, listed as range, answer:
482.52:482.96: 12.3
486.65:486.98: 10.3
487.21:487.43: 9.67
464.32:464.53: 11.9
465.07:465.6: 12.9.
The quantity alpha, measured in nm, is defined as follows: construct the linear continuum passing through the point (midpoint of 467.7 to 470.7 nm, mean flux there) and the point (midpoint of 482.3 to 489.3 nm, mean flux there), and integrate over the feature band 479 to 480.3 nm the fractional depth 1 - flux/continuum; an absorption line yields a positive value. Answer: -0.26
